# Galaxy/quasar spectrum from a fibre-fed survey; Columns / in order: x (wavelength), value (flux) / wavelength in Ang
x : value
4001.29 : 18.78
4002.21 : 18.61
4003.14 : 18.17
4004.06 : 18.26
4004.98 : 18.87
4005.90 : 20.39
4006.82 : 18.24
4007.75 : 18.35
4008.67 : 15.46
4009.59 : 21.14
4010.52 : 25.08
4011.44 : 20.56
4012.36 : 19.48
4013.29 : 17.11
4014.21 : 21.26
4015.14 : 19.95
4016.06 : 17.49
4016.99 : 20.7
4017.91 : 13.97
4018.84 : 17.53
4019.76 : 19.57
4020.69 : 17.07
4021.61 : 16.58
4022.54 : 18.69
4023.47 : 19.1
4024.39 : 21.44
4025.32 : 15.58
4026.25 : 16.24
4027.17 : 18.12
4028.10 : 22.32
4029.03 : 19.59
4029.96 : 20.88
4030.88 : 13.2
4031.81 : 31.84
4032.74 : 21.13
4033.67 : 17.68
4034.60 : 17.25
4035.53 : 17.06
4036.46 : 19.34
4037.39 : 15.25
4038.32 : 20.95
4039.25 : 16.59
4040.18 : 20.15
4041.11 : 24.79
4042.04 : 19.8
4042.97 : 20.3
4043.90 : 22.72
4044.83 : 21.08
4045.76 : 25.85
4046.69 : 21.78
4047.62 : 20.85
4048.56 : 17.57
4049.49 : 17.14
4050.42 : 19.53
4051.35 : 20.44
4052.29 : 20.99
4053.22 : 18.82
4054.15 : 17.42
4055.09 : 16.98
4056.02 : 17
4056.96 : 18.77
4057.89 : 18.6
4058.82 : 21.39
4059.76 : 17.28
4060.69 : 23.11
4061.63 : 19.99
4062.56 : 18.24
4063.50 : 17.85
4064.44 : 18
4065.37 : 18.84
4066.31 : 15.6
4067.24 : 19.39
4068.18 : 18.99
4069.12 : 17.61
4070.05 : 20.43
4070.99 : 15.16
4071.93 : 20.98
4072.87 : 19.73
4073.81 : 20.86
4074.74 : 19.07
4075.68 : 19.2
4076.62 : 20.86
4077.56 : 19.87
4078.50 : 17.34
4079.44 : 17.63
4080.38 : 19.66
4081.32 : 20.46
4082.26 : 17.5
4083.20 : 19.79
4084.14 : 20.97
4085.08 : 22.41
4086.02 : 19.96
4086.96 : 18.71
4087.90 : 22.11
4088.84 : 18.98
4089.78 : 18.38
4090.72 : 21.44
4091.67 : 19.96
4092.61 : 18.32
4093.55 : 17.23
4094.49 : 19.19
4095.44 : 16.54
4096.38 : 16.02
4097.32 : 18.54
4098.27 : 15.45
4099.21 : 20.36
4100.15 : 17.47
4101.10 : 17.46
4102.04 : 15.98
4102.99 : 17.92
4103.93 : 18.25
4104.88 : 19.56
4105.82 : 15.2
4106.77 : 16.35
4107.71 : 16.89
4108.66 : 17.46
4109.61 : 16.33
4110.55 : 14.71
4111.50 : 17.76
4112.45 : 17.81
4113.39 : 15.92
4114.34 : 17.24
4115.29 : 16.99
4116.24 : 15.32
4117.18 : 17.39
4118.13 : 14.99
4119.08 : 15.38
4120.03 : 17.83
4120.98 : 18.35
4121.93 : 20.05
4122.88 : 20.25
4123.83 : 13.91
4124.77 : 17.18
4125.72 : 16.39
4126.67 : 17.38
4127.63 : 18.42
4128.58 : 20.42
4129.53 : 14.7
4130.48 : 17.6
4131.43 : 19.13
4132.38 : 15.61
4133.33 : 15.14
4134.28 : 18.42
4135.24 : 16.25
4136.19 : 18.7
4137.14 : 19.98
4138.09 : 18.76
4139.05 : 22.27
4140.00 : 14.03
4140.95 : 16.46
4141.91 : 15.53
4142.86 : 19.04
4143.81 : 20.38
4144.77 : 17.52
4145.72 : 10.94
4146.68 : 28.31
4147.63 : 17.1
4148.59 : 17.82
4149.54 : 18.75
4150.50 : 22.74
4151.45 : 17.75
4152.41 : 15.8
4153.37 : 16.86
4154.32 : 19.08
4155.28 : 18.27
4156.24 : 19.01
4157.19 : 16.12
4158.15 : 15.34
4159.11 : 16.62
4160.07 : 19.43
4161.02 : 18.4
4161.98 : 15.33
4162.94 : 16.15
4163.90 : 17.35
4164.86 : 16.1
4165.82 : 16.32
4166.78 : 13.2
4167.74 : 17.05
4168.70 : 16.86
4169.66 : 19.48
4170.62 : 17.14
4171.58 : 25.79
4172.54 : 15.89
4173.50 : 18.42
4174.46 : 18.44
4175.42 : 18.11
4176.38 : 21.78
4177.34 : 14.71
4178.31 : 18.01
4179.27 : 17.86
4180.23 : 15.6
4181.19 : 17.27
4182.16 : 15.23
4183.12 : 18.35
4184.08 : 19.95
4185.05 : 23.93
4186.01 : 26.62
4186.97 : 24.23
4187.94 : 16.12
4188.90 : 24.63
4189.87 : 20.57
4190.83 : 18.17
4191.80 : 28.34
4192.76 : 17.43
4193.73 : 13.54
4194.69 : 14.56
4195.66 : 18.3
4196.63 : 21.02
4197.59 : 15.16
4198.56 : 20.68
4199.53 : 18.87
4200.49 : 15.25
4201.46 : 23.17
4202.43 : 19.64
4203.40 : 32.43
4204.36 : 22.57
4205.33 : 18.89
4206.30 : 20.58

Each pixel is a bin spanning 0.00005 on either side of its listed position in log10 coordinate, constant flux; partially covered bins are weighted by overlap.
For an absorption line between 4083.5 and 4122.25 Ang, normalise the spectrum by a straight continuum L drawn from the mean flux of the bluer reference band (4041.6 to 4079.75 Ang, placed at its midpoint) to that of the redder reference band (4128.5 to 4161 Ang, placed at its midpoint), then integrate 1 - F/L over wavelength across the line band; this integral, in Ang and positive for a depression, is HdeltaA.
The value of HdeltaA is 1.6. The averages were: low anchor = 19.3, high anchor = 17.9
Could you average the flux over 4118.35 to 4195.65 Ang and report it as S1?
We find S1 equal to 18.1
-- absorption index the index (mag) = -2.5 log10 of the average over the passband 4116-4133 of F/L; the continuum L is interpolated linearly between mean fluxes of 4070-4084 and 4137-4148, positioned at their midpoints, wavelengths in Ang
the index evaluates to 0.08 mag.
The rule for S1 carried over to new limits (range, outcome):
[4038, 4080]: 19.5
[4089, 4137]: 17.4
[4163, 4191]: 18.7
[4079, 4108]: 18.6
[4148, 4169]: 17.3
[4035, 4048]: 20.5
